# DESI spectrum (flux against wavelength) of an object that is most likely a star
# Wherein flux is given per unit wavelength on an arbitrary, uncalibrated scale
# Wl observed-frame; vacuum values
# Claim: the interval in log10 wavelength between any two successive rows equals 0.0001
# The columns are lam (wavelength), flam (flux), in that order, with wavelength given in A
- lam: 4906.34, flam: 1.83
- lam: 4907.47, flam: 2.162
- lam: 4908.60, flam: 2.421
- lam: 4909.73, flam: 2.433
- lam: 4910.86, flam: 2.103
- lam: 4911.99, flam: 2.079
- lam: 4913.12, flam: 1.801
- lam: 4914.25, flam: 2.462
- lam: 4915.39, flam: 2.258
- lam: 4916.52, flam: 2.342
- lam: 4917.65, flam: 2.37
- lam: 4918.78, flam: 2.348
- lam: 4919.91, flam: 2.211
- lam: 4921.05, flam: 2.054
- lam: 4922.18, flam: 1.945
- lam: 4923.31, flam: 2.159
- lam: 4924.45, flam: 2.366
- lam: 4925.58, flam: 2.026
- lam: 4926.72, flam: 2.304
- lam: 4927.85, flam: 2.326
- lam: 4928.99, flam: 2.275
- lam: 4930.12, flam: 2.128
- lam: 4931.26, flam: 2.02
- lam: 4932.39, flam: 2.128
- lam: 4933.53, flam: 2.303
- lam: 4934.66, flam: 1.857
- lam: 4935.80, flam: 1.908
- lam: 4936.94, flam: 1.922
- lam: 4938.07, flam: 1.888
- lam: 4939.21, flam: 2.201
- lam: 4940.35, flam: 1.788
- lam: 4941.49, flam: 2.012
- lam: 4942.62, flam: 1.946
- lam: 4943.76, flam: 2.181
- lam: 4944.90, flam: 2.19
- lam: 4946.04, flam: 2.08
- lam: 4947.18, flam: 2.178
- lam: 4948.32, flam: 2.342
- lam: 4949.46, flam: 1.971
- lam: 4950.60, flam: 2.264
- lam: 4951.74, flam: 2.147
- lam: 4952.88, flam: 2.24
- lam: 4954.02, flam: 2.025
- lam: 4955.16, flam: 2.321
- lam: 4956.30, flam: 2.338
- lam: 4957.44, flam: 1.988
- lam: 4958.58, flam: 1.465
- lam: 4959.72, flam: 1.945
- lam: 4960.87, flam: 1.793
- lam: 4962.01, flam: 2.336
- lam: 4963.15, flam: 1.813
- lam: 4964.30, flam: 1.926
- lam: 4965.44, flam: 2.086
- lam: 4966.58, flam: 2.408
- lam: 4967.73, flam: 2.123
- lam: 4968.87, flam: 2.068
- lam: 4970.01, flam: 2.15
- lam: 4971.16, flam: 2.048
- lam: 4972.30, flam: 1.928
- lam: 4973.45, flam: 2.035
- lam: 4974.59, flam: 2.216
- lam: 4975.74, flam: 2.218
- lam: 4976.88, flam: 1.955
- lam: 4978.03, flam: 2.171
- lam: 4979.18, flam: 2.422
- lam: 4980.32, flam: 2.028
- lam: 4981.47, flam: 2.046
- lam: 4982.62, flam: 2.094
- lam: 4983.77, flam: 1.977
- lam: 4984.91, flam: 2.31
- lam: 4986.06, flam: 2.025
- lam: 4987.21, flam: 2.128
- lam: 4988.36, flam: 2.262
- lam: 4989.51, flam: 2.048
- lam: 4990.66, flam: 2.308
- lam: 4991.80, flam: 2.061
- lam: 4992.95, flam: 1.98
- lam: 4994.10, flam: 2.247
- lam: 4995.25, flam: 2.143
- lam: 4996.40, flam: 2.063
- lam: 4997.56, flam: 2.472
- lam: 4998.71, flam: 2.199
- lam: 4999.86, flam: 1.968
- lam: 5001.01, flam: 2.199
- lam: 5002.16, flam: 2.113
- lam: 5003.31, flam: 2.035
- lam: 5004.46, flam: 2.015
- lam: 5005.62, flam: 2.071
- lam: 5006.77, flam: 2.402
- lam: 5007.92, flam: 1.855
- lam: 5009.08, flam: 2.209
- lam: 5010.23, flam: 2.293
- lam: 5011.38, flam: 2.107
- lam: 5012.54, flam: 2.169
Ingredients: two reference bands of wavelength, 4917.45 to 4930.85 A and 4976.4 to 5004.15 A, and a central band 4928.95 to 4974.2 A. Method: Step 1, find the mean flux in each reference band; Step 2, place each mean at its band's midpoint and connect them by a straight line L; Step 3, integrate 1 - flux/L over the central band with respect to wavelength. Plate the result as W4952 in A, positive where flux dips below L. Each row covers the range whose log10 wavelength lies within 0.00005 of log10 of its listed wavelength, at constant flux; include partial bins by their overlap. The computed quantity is 2.2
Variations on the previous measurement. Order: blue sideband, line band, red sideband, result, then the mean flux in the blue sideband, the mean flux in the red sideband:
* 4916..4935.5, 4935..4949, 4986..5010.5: 0.8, 2.18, 2.14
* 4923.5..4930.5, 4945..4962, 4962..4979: 0.5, 2.24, 2.1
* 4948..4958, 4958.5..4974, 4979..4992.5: 1.0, 2.18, 2.13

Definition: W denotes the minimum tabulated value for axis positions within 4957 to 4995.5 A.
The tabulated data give 1.465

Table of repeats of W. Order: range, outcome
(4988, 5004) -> 1.968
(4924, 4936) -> 1.857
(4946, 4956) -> 1.971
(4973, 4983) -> 1.955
